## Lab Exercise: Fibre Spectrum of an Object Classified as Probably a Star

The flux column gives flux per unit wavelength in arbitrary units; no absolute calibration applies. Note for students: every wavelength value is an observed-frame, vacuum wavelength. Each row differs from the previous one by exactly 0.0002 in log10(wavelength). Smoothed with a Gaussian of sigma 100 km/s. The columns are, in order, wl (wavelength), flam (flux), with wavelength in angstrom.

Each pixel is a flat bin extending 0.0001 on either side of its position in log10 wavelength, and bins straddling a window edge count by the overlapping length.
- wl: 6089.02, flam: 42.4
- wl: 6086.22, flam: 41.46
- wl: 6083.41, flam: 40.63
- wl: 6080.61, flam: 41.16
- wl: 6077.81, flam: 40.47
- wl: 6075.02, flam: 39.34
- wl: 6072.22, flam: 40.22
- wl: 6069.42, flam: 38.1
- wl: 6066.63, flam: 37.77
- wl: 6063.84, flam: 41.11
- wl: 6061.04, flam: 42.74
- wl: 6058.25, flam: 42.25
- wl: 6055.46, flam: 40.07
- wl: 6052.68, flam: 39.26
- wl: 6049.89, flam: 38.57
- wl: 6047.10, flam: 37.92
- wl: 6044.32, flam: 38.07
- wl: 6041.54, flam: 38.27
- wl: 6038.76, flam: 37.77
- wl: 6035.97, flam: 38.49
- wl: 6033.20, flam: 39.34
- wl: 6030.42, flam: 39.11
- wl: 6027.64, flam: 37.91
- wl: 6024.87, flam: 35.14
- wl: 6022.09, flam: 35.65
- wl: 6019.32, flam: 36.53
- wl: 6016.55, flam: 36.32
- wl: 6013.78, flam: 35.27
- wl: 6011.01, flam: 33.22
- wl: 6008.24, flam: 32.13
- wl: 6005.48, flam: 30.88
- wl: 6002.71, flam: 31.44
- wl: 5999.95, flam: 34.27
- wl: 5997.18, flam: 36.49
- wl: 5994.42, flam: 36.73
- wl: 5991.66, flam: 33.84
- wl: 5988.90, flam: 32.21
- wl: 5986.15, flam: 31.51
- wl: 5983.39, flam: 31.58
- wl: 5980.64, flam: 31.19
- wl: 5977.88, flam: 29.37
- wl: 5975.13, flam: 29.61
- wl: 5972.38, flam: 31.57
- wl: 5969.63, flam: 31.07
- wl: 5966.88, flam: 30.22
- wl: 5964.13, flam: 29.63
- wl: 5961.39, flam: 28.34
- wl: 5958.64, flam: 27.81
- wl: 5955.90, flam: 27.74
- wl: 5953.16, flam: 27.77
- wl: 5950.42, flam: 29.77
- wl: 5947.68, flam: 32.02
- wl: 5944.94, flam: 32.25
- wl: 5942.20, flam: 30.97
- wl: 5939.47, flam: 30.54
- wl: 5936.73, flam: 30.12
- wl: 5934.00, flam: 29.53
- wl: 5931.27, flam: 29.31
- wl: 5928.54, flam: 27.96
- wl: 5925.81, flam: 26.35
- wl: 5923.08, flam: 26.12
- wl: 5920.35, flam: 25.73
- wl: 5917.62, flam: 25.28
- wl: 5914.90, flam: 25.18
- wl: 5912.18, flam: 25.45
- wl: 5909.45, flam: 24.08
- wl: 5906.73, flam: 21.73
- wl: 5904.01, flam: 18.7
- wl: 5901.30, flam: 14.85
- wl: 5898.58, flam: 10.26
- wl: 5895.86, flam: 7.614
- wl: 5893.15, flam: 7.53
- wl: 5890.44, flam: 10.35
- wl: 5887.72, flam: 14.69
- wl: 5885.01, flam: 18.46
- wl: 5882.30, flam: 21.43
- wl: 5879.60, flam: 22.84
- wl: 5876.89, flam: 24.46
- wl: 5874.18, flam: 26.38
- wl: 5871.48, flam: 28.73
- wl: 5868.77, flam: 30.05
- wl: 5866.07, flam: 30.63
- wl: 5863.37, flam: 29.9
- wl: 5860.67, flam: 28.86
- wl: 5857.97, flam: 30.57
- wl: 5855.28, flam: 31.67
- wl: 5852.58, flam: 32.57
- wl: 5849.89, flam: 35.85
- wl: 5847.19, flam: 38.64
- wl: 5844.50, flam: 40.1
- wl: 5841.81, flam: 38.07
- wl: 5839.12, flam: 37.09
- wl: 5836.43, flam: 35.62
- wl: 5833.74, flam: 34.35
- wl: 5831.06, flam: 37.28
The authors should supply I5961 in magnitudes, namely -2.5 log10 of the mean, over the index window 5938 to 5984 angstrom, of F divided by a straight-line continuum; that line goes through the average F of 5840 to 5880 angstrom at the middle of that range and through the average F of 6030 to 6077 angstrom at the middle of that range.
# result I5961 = 0.18 mag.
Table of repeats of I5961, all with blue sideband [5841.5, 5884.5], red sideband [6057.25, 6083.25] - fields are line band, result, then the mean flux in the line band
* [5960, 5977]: 0.18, 30.1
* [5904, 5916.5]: 0.35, 23.5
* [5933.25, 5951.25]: 0.11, 30.8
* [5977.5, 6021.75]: 0.11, 33.5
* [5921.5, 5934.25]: 0.20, 27.7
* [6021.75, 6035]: 0.02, 37.6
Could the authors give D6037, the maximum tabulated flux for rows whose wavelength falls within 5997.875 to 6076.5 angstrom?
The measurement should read 42.74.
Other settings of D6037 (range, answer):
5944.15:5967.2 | 32.25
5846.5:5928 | 38.64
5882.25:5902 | 21.43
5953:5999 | 36.73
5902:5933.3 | 29.31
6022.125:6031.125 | 39.11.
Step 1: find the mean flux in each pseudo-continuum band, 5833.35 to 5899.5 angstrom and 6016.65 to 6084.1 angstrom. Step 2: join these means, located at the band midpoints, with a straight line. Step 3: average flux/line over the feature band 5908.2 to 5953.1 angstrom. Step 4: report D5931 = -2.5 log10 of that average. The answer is 0.10 mag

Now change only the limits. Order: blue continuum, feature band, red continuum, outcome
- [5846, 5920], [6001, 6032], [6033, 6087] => 0.03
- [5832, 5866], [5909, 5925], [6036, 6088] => 0.38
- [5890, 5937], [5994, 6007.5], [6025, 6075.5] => -0.03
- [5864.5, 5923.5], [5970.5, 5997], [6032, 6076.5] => -0.03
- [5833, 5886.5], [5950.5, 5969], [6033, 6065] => 0.22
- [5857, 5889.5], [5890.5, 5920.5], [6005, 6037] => 0.47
